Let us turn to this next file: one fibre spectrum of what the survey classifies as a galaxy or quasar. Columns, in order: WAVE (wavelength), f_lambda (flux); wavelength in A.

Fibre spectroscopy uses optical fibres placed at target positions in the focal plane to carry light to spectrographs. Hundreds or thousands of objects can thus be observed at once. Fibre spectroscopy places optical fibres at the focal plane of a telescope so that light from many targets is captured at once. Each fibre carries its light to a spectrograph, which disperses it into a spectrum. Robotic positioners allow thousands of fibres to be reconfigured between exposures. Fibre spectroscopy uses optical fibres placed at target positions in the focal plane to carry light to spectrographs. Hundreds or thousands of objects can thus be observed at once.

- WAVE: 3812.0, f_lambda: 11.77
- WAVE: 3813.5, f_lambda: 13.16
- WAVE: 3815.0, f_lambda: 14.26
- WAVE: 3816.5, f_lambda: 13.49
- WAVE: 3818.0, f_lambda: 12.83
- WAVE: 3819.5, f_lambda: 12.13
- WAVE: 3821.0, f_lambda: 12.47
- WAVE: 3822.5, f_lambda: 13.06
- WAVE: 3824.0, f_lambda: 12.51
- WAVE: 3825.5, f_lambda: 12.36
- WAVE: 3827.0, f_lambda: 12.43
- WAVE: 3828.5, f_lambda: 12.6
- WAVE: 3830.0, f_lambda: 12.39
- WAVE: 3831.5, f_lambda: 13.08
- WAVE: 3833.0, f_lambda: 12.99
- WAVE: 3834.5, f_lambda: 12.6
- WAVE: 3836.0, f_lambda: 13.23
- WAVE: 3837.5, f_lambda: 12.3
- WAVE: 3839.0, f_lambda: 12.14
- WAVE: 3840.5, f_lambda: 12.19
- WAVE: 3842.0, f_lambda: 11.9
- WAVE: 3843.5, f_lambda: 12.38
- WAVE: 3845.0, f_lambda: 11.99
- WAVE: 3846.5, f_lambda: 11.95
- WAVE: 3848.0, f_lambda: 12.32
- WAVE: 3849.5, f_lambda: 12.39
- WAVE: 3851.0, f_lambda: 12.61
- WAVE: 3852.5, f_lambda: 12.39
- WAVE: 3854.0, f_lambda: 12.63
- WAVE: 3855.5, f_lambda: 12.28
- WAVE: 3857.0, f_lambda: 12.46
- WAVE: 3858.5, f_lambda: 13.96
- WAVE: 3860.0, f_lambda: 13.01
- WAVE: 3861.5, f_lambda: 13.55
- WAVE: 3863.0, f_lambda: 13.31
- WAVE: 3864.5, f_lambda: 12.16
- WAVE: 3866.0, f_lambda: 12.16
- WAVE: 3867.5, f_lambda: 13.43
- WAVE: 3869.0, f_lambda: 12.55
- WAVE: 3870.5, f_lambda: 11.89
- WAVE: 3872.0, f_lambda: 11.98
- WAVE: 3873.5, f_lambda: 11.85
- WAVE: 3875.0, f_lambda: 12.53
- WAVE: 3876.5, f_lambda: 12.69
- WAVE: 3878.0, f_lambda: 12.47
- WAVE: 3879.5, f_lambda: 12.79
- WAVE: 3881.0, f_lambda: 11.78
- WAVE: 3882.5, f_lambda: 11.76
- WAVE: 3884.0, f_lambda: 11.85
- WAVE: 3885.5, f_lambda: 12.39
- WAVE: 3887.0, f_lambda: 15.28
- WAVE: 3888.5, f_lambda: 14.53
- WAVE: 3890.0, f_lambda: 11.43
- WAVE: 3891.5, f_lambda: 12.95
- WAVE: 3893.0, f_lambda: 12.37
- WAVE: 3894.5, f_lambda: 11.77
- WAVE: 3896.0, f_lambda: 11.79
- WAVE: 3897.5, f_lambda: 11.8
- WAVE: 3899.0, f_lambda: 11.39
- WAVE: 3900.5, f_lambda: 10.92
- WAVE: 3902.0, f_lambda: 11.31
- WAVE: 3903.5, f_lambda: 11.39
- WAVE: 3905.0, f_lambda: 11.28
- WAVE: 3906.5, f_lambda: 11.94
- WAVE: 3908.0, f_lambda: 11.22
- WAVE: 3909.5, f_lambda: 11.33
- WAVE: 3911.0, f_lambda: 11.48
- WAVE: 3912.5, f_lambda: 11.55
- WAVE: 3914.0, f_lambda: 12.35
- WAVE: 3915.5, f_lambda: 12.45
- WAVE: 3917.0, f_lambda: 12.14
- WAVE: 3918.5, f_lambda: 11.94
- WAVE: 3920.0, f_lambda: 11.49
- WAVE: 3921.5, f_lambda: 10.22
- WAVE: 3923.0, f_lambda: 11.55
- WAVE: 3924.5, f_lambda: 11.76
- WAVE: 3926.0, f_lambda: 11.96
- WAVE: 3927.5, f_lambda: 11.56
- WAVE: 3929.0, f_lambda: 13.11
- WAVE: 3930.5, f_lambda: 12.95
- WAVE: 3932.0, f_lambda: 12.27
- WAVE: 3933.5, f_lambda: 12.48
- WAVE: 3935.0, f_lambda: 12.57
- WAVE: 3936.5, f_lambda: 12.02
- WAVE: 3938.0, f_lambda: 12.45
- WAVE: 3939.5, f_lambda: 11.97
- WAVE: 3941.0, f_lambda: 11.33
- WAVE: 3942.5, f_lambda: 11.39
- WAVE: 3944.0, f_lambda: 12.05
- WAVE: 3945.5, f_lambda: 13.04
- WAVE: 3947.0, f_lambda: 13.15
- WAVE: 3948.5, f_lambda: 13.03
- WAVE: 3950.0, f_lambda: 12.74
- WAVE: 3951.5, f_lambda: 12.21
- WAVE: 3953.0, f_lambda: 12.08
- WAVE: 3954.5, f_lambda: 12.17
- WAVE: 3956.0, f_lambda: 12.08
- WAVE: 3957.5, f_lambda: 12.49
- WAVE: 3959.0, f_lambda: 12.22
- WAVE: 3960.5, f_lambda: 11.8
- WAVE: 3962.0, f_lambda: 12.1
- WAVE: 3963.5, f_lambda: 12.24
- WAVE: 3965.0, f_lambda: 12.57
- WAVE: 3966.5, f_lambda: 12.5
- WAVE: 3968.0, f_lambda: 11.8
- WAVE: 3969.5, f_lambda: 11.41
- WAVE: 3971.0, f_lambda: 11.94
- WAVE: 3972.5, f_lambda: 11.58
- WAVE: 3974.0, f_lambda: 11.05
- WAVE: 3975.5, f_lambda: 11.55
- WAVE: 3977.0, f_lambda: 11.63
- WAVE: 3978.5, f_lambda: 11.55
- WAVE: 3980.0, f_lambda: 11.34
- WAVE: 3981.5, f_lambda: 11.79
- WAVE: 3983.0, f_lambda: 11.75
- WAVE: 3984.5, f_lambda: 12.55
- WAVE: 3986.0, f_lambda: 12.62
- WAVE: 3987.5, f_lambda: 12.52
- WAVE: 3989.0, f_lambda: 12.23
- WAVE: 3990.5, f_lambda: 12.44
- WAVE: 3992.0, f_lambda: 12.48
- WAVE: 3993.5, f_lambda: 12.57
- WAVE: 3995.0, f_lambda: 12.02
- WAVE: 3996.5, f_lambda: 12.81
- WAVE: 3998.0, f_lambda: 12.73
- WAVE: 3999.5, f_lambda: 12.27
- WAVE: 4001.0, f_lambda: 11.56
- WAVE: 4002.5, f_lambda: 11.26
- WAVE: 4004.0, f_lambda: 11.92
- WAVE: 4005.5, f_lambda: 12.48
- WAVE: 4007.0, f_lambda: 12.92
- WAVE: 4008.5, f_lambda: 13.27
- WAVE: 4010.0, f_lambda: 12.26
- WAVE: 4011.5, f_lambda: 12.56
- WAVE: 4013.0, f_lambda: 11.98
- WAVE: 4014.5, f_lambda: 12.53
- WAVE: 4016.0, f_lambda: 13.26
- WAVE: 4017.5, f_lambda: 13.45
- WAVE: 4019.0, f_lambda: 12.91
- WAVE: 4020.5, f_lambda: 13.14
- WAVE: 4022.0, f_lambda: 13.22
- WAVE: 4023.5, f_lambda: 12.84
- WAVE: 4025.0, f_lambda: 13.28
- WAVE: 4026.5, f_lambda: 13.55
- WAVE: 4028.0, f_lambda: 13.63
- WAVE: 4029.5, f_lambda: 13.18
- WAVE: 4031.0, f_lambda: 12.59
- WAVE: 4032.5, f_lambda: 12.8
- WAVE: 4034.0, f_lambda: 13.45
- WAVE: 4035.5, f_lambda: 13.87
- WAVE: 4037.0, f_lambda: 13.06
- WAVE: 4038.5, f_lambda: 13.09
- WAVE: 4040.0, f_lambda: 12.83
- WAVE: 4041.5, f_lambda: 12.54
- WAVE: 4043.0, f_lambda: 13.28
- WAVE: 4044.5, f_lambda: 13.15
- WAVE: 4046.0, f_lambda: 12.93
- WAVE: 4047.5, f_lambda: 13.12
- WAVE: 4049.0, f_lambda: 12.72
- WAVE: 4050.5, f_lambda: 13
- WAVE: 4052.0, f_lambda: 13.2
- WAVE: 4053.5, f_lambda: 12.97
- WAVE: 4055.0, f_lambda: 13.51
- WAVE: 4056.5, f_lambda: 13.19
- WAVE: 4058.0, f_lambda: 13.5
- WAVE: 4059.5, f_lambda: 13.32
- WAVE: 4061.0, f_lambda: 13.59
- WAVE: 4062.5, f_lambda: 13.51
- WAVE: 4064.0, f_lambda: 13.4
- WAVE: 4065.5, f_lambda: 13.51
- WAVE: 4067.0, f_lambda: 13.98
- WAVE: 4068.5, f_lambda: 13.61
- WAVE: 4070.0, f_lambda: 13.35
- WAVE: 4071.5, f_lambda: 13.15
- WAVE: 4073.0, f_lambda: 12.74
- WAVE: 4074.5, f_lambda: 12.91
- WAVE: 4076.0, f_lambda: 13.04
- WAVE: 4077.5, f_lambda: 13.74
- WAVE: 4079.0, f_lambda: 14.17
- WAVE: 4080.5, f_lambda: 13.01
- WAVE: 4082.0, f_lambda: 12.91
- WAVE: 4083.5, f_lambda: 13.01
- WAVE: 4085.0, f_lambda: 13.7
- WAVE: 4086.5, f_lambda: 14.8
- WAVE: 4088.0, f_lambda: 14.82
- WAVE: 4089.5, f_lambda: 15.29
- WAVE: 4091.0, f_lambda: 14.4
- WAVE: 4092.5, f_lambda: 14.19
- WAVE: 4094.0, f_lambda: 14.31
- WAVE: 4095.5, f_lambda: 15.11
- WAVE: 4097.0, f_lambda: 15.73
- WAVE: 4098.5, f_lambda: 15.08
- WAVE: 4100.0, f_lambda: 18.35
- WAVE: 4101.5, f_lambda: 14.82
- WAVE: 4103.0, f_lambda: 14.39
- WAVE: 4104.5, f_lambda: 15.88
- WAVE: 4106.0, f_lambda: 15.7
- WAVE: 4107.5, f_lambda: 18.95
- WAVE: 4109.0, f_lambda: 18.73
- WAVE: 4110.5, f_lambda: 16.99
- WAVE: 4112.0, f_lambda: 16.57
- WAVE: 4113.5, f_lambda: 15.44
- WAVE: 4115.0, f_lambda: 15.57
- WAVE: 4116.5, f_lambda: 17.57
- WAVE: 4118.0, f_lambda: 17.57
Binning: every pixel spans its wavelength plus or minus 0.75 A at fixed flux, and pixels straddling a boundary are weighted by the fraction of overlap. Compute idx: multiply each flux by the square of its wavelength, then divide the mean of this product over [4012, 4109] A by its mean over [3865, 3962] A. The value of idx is 1.2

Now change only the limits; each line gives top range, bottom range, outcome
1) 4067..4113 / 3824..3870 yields 1.33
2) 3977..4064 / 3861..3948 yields 1.11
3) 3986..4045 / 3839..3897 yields 1.10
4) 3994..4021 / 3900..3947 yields 1.10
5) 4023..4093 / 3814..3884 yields 1.19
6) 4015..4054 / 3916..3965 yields 1.13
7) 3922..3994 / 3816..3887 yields 1.02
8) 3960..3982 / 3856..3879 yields 0.98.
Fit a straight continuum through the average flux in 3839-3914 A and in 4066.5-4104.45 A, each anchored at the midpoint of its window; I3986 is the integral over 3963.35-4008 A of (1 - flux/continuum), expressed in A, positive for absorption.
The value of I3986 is 4.08 A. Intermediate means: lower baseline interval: 12.3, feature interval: 12.1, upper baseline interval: 14.2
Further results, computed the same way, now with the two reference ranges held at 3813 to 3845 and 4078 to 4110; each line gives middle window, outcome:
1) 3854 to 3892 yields 1.15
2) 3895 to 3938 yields 5.34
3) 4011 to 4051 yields 4.12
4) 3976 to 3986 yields 1.60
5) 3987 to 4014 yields 3.61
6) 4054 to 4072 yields 1.66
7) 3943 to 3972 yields 3.29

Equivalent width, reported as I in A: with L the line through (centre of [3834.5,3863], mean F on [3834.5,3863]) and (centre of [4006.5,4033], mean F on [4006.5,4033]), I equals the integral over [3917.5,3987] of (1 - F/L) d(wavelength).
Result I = 4.1 A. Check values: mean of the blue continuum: 12.6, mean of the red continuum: 13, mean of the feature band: 12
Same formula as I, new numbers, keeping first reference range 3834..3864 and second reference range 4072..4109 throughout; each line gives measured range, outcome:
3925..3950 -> 1.9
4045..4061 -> 1.3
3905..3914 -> 1.1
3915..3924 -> 1.1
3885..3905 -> 1.2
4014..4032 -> 1.2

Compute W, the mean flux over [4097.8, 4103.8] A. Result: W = 15.7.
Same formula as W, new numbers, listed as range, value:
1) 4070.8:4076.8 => 13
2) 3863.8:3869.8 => 12.6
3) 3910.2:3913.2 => 11.5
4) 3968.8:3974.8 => 11.5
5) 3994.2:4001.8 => 12.3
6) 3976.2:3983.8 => 11.6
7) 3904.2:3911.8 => 11.5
